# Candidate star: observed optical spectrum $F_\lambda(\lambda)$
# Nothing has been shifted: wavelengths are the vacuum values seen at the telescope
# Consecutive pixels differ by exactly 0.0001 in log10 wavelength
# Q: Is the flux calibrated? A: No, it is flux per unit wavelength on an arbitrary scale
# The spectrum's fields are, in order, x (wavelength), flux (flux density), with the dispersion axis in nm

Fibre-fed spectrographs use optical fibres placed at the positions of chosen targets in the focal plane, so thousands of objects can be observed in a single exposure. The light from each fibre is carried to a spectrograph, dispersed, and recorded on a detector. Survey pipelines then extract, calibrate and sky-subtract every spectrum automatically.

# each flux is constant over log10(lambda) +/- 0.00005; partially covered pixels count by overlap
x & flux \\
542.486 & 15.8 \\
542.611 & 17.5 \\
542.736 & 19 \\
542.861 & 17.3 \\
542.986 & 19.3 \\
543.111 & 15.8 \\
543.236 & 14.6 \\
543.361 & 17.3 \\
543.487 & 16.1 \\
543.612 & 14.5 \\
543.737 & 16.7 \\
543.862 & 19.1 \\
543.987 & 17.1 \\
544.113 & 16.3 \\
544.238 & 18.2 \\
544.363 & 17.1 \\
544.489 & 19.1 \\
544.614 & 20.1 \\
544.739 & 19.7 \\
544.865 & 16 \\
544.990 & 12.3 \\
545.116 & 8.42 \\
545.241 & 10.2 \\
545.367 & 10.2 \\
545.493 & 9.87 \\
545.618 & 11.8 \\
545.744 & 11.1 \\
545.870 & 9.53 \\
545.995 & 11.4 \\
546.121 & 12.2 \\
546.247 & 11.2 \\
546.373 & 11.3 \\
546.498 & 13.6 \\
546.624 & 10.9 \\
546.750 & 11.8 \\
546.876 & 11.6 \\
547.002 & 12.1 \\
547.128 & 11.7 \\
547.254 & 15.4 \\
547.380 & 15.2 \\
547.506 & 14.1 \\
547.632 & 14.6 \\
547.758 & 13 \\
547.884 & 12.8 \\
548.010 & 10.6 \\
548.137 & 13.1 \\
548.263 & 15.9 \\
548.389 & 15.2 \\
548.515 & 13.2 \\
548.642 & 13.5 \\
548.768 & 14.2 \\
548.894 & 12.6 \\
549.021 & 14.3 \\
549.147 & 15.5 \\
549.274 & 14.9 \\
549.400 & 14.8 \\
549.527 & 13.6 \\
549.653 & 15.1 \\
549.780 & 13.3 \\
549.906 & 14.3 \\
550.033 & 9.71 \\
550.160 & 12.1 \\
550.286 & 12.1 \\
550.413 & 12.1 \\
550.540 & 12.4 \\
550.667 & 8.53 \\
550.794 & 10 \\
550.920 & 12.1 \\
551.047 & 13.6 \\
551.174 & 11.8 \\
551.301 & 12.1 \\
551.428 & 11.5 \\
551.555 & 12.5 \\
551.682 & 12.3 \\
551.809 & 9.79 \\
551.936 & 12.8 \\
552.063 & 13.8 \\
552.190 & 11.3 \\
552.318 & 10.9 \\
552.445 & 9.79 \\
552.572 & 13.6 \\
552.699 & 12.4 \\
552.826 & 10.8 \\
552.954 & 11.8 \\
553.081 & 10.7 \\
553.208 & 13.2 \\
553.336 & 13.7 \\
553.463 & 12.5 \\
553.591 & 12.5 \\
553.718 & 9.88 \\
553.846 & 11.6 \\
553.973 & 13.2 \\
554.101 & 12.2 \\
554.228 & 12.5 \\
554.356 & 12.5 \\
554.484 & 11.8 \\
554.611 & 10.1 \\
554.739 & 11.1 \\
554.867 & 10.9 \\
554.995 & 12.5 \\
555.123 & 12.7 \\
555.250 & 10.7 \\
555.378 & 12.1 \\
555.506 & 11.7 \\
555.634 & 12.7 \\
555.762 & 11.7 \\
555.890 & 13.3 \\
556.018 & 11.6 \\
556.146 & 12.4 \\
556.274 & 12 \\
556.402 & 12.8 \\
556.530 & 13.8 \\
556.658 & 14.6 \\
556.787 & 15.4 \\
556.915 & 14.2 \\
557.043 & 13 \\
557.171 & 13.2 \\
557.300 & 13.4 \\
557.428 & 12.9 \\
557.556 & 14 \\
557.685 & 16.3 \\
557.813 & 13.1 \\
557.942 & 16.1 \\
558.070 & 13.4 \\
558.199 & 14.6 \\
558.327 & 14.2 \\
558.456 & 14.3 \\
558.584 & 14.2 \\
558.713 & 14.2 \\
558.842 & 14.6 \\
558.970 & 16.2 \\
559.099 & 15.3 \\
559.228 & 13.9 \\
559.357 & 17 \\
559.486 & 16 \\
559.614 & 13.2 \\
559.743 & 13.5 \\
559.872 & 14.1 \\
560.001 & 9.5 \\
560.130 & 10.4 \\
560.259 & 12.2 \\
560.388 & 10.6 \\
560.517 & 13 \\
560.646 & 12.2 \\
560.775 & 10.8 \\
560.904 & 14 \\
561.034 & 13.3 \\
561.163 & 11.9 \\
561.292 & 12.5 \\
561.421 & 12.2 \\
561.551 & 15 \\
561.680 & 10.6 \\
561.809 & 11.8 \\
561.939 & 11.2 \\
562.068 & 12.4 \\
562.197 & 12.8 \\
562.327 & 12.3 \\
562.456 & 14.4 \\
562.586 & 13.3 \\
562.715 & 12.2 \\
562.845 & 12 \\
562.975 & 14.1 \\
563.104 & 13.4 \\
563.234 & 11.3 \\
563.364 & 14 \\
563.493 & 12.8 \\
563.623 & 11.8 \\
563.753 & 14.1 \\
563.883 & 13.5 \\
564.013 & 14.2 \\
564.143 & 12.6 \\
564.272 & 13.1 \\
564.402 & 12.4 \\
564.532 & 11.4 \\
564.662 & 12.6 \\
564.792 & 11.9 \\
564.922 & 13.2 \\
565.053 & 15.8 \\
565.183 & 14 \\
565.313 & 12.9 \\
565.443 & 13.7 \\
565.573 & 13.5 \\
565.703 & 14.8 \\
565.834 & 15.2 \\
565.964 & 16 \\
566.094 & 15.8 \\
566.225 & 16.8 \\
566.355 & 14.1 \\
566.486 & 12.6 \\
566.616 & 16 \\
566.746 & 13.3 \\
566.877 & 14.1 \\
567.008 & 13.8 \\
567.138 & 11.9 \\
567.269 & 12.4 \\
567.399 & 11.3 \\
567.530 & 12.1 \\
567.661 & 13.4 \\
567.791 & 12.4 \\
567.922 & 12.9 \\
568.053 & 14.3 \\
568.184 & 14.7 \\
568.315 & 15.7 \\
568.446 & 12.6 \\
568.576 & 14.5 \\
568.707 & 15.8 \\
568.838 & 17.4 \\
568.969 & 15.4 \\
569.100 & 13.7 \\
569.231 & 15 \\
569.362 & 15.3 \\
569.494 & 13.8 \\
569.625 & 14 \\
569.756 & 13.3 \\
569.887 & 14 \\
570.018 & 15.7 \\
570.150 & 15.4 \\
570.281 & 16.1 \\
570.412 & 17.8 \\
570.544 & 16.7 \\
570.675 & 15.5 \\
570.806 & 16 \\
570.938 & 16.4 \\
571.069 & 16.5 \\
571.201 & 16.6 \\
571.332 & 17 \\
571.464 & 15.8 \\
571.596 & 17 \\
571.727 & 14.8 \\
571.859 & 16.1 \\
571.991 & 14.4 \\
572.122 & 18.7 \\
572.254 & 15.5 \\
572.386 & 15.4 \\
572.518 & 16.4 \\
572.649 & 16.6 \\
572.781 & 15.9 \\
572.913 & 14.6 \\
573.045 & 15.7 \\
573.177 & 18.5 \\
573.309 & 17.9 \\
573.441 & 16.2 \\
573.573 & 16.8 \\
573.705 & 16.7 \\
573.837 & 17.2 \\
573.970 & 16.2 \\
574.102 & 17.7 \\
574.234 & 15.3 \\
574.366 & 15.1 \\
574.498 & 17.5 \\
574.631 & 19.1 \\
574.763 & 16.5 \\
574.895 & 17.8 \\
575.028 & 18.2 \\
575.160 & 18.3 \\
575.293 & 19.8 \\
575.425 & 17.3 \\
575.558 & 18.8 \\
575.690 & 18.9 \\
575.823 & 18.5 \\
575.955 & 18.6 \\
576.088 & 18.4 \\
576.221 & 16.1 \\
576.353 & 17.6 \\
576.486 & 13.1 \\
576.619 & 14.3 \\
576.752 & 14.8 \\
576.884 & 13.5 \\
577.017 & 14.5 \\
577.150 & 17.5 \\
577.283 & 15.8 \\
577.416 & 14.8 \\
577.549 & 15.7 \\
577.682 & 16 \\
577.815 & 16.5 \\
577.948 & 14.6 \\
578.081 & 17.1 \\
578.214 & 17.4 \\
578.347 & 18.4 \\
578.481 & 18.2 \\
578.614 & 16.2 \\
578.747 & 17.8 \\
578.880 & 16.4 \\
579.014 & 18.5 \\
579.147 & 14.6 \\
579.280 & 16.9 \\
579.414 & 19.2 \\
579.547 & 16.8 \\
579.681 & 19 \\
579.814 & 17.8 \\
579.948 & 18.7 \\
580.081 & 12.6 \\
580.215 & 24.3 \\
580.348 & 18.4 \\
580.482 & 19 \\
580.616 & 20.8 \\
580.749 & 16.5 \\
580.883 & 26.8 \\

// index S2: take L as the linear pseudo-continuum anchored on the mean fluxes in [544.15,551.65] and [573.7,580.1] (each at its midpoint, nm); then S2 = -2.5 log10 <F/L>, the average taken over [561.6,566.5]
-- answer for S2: 0.15 mag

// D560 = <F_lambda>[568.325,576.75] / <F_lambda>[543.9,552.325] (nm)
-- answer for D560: 1.2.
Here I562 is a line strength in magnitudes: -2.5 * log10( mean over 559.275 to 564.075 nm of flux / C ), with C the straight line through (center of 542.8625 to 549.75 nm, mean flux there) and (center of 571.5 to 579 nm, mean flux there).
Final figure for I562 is 0.20 mag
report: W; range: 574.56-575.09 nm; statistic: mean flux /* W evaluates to 17.9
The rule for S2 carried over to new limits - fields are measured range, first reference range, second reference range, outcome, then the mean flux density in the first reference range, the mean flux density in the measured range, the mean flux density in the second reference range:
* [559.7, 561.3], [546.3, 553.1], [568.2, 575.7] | 0.19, 12.7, 12.1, 16.2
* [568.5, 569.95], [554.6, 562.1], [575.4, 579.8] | 0.03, 13.1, 14.7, 16.7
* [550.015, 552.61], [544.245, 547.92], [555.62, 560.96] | 0.14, 13.1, 11.7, 13.5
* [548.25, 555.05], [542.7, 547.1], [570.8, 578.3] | 0.19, 14.3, 12.4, 16.6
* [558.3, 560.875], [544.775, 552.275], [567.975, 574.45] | 0.05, 12.5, 13.5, 15.8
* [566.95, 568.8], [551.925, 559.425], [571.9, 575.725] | 0.16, 12.9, 13.5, 17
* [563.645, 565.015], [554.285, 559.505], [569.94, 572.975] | 0.15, 13.4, 12.9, 16.1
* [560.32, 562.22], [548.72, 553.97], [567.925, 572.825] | 0.14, 12.4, 12.3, 15.5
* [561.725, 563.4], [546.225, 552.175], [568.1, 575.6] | 0.17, 12.8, 12.7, 16.2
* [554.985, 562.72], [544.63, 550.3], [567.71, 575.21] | 0.09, 13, 13.2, 15.9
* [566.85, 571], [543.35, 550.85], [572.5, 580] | 0.11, 13.5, 14.5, 16.9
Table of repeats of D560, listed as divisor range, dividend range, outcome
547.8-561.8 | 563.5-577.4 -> 1.19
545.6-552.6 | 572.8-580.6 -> 1.36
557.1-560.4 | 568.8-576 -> 1.18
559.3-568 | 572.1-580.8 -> 1.30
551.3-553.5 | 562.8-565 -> 1.08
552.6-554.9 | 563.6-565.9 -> 1.13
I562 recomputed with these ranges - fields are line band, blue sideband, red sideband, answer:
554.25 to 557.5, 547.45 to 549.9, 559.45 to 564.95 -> 0.059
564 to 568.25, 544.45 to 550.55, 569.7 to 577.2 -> 0.145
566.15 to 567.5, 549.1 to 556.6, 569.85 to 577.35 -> 0.115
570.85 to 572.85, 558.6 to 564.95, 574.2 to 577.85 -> -0.039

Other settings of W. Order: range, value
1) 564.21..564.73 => 12.4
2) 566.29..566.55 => 13.3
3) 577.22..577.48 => 15.3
